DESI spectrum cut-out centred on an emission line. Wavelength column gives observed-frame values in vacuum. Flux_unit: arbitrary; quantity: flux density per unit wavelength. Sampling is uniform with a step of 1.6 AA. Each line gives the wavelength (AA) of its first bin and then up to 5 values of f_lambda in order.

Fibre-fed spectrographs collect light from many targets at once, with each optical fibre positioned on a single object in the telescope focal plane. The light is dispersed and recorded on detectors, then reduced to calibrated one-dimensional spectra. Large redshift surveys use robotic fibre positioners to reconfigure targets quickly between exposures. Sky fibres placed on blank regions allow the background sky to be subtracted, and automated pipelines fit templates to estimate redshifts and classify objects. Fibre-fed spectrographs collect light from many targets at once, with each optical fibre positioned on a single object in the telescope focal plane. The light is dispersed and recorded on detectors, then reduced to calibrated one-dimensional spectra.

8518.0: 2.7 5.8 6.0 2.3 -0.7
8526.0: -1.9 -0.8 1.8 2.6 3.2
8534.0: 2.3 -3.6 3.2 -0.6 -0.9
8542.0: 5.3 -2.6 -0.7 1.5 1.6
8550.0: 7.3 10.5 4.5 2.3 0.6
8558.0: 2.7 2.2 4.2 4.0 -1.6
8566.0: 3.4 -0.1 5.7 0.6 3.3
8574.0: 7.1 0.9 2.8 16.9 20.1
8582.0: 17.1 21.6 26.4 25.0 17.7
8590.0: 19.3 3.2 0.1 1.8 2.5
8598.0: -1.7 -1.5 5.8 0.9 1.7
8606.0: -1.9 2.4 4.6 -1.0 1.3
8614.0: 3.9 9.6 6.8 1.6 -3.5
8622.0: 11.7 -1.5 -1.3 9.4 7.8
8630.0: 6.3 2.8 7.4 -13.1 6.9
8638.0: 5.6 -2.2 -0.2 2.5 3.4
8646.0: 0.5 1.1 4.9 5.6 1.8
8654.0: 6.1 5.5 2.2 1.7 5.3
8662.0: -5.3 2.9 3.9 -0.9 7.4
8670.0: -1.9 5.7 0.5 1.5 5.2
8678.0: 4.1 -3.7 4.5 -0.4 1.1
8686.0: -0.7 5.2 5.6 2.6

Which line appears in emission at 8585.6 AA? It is [O II]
